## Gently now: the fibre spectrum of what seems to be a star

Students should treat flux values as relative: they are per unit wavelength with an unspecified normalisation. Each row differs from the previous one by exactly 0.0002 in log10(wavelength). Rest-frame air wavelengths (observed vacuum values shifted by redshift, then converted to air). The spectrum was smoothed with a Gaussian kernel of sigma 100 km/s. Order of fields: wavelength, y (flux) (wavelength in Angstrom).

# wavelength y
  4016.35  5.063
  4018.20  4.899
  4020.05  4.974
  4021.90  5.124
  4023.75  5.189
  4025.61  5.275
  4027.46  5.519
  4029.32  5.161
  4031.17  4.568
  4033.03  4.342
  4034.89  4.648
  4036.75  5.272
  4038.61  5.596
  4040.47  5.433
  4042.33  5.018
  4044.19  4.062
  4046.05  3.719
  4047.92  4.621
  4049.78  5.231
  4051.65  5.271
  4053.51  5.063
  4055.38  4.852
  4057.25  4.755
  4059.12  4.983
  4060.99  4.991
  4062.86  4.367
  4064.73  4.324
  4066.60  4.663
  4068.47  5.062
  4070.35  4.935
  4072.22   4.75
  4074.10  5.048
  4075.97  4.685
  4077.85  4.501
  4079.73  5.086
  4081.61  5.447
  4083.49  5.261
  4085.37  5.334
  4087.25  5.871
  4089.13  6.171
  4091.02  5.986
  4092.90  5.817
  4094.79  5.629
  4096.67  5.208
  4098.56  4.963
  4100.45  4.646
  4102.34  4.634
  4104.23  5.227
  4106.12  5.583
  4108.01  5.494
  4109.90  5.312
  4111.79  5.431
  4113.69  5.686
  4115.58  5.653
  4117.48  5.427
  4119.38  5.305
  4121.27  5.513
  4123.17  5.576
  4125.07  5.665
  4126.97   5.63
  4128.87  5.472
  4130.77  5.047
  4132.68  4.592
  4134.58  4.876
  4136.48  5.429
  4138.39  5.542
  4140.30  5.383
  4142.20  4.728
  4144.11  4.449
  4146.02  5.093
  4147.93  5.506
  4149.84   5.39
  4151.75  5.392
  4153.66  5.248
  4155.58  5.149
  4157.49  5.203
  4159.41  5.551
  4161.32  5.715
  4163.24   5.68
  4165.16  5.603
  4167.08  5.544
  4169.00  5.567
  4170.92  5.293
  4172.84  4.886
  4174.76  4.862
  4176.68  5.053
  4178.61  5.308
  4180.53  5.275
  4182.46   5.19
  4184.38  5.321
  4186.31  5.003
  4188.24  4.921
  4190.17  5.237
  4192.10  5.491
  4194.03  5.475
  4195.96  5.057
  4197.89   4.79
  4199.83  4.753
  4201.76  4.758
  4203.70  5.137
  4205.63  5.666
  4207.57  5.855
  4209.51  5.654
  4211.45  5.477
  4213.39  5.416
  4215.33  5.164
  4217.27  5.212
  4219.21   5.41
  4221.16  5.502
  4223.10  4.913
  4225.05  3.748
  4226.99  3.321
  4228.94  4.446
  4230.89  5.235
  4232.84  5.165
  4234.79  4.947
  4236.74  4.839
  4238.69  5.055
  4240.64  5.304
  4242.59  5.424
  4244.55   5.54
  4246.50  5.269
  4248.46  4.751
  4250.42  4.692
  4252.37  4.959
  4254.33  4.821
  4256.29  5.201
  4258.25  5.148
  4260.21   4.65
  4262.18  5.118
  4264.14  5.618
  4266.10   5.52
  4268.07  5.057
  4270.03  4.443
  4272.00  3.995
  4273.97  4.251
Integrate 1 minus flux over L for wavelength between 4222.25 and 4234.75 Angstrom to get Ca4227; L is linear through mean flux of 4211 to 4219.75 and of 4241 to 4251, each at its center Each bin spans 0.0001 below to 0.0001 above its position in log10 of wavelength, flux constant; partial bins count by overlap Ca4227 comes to 1.79 Angstrom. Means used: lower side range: 5.33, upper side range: 5.16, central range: 4.5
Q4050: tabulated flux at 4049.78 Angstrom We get 5.231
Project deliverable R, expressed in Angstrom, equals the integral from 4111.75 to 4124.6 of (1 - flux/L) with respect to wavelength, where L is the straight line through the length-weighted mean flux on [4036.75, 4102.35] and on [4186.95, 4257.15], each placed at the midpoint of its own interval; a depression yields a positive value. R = -1.2 Angstrom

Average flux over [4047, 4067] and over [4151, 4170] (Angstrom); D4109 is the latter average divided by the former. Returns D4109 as 1.1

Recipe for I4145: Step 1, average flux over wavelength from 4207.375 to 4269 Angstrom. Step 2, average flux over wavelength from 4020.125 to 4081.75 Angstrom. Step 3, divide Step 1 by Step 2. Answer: 1.0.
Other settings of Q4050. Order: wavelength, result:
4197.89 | 4.79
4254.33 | 4.821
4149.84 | 5.39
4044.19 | 4.062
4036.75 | 5.272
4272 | 3.995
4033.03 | 4.342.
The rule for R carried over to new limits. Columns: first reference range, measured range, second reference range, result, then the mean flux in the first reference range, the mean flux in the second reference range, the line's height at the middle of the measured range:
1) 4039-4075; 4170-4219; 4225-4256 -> -3.5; 4.81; 4.89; 4.87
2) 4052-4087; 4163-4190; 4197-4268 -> -1.2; 4.92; 5.07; 5.02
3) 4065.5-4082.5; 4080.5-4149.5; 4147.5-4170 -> -2.4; 4.9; 5.46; 5.17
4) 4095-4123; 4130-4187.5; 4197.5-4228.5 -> -0.5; 5.31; 5.04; 5.18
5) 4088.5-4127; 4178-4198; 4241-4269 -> 0.3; 5.44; 5.13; 5.27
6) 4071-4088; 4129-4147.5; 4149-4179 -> 0.8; 5.1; 5.34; 5.27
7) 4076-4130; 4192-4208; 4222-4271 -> -0.3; 5.4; 4.93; 5.08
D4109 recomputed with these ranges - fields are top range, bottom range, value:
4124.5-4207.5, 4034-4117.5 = 1.03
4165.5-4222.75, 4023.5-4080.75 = 1.08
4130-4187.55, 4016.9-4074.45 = 1.07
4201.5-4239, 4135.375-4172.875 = 0.95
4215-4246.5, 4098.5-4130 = 0.92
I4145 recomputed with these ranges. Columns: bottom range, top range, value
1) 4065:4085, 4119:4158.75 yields 1.06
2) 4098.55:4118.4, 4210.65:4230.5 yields 0.92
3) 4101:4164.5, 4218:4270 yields 0.94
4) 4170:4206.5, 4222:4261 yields 0.95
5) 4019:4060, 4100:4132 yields 1.09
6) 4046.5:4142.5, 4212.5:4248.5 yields 0.96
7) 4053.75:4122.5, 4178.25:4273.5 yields 0.98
